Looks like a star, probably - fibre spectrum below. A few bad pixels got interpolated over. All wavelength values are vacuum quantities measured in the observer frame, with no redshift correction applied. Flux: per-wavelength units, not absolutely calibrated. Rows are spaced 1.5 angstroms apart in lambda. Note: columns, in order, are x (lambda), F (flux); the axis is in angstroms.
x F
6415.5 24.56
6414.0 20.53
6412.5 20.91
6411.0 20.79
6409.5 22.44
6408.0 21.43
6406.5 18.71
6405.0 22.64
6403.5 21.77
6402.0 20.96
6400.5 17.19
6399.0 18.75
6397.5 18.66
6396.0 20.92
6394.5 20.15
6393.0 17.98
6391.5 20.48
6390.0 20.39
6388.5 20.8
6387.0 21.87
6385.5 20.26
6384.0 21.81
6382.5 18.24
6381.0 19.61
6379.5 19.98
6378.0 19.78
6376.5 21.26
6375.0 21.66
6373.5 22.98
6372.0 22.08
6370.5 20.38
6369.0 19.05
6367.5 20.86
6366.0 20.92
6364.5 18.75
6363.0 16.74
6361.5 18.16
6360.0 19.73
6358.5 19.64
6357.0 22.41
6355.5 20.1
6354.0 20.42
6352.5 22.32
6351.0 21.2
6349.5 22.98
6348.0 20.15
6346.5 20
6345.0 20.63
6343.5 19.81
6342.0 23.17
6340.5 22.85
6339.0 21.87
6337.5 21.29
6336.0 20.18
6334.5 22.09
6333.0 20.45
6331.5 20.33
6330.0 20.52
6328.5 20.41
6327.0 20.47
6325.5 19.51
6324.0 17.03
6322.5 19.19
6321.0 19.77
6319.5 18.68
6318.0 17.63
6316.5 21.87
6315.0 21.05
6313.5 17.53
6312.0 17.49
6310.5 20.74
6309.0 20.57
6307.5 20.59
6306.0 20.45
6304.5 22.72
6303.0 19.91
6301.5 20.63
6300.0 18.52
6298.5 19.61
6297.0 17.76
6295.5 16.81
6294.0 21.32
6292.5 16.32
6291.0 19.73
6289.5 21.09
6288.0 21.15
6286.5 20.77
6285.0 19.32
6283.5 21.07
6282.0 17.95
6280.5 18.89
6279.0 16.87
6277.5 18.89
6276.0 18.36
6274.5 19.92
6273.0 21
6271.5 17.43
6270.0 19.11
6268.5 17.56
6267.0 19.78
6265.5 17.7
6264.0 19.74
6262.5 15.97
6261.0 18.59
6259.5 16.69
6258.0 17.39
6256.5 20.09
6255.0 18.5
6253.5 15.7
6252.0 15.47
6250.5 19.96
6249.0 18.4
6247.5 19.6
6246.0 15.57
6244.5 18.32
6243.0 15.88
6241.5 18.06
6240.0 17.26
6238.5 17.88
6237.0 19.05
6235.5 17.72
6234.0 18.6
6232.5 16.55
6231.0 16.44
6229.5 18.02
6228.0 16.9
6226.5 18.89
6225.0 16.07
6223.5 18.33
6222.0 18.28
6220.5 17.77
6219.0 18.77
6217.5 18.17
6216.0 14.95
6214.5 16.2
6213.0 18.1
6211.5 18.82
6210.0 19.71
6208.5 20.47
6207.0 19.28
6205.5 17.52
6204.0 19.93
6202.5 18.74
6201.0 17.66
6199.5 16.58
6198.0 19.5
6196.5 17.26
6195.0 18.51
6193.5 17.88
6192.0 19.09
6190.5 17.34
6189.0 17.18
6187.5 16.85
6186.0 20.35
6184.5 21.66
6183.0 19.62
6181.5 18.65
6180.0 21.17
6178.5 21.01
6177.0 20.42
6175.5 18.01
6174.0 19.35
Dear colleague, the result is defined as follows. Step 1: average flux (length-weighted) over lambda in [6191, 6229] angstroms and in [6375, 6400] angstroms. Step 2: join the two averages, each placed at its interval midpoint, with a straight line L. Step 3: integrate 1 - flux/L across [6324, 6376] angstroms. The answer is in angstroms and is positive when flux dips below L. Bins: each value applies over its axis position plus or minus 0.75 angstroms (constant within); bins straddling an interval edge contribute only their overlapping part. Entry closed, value -2.6 angstroms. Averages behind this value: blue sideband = 18.1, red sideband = 20.1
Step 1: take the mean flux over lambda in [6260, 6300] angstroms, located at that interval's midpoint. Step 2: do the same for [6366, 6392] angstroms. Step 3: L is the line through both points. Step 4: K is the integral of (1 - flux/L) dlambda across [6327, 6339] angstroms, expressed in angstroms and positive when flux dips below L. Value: -0.6 angstroms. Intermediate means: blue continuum 18.9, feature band 20.8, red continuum 20.7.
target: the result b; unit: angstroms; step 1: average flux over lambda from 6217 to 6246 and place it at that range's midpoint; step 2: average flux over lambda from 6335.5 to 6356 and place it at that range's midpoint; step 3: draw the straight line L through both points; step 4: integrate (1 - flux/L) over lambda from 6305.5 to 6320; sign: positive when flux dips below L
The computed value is 0.4 angstroms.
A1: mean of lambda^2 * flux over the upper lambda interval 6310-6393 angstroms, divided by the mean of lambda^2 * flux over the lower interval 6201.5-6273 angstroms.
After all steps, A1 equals 1.17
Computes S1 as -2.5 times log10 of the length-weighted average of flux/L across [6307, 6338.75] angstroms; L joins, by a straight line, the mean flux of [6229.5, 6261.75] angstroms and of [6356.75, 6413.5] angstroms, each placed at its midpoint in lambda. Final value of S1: -0.04 mag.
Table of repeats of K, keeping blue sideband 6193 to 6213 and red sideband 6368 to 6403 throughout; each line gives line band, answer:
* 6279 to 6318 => -0.40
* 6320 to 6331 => 0.08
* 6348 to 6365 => -0.22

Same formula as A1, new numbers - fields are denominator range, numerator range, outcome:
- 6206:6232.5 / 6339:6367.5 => 1.20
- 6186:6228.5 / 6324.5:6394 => 1.19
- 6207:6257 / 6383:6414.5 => 1.21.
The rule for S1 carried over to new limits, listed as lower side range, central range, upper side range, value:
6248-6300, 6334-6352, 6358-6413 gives -0.091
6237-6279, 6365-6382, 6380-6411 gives -0.042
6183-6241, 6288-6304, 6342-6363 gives 0.014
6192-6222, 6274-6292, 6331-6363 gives 0.011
